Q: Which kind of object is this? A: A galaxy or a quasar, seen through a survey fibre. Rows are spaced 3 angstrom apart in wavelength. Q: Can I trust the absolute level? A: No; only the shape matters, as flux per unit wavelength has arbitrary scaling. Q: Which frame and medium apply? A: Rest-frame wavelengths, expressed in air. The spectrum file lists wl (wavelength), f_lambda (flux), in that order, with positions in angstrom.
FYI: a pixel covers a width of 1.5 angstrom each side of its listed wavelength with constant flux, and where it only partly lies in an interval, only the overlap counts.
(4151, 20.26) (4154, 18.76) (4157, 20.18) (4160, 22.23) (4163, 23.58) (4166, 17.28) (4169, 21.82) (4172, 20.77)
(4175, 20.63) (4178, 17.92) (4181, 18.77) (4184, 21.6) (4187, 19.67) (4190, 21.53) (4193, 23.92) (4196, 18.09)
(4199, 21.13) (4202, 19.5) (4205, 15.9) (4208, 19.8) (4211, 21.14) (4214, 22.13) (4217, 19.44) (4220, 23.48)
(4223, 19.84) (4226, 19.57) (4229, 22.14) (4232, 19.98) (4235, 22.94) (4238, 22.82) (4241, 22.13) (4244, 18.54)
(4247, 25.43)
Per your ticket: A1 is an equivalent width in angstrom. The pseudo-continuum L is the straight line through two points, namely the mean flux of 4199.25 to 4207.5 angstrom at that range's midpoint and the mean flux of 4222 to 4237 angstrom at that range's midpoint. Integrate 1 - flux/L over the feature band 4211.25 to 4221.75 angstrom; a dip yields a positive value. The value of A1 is -1.0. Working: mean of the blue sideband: 18.5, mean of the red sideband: 21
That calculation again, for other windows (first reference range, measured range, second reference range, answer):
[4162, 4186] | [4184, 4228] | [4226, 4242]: 1.27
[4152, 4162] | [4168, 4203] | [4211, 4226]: 0.57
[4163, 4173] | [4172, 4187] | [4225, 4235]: 0.53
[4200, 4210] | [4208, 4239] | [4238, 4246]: -2.12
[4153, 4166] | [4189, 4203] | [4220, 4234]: -0.03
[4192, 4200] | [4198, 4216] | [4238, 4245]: 0.87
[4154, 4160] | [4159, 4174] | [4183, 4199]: -0.42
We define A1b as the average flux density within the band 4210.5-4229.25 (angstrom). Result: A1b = 21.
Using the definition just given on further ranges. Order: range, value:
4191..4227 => 20.4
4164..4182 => 19.7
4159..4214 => 20.3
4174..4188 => 19.7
